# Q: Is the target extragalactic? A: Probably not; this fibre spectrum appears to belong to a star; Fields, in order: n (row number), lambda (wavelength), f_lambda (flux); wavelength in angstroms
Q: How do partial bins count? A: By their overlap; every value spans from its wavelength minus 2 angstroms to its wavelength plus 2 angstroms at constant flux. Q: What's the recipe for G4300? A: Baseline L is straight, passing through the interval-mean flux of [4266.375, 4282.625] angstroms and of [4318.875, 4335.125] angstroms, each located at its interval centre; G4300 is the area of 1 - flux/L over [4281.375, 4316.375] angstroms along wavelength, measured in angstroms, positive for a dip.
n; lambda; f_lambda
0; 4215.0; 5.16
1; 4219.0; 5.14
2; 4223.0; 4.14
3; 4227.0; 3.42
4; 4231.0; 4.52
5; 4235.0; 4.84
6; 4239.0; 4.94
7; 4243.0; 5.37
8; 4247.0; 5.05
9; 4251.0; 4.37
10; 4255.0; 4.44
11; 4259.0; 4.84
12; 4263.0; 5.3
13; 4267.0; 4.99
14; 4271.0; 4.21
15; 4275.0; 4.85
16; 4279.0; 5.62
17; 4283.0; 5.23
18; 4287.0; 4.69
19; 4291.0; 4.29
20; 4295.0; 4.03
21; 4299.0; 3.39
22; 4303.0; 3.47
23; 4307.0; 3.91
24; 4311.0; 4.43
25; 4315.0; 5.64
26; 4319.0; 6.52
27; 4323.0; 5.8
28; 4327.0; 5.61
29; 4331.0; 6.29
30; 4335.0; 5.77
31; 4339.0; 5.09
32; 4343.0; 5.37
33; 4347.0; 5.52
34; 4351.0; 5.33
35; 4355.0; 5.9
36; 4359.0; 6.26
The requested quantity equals 7.1 angstroms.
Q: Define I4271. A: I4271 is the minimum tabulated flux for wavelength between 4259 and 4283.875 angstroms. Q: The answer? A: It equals 4.21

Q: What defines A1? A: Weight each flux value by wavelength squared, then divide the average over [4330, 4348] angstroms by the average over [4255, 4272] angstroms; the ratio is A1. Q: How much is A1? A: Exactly 1.2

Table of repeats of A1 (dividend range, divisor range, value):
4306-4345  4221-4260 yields 1.24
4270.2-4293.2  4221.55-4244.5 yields 1.09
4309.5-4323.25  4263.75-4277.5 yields 1.20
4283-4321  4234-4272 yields 0.95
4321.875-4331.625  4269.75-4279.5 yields 1.24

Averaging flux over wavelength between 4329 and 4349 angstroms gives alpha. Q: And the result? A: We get 5.61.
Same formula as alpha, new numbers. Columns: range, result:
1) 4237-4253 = 4.93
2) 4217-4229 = 4.23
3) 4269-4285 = 4.98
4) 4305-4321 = 5.12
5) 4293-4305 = 3.63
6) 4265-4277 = 4.68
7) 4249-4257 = 4.41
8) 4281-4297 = 4.56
